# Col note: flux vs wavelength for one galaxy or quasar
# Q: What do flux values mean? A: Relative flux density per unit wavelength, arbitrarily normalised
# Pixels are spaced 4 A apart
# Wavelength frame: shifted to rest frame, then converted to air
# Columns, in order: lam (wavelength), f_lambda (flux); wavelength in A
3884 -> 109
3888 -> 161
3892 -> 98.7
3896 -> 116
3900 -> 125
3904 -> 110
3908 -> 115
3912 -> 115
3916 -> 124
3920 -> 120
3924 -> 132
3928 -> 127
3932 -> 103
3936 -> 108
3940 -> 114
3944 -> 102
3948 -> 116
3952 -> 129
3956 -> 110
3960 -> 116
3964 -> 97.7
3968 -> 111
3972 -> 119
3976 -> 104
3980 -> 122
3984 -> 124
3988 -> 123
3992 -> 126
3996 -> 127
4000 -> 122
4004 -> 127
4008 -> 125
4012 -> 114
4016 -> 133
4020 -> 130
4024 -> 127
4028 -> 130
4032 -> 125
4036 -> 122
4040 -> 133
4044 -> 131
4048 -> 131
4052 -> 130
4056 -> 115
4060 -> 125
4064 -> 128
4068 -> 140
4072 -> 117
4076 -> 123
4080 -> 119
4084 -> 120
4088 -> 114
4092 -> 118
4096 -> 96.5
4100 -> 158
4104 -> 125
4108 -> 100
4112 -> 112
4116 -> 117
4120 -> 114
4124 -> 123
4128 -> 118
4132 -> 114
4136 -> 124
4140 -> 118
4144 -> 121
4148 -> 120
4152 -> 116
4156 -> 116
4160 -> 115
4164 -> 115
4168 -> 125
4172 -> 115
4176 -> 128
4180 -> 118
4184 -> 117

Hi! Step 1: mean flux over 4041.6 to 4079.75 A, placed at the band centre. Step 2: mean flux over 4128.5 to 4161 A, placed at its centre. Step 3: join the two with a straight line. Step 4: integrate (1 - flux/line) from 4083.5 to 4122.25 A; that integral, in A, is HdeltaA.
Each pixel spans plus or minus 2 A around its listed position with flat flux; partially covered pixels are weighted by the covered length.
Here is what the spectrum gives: 1.53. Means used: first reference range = 126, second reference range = 118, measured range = 117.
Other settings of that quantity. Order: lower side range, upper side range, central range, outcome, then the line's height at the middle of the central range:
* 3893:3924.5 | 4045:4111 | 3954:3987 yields 1.8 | 120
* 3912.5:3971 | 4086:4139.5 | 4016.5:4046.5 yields -3.1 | 117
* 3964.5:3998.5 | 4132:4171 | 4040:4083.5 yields -2.7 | 119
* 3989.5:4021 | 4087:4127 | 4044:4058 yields -0.5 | 122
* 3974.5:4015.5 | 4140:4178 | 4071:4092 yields 0.3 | 120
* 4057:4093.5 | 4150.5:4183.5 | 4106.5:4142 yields 1.3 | 120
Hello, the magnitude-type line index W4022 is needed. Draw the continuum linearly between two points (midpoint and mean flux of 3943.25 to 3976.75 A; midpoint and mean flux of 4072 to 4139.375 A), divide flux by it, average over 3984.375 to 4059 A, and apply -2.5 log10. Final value -0.10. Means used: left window 112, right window 118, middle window 126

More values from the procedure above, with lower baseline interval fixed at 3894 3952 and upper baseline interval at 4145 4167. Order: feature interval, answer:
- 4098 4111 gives -0.09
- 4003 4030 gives -0.09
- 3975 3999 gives -0.05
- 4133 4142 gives -0.03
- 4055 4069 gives -0.09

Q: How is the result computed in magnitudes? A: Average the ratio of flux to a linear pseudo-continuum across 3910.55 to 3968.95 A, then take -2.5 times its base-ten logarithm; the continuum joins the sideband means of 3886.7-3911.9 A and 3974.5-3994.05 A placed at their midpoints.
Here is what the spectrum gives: 0.044 mag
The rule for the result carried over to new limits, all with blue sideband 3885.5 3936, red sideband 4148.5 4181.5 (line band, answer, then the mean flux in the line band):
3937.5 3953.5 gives 0.05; 115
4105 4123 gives 0.06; 112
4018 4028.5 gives -0.08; 129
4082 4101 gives 0.00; 119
